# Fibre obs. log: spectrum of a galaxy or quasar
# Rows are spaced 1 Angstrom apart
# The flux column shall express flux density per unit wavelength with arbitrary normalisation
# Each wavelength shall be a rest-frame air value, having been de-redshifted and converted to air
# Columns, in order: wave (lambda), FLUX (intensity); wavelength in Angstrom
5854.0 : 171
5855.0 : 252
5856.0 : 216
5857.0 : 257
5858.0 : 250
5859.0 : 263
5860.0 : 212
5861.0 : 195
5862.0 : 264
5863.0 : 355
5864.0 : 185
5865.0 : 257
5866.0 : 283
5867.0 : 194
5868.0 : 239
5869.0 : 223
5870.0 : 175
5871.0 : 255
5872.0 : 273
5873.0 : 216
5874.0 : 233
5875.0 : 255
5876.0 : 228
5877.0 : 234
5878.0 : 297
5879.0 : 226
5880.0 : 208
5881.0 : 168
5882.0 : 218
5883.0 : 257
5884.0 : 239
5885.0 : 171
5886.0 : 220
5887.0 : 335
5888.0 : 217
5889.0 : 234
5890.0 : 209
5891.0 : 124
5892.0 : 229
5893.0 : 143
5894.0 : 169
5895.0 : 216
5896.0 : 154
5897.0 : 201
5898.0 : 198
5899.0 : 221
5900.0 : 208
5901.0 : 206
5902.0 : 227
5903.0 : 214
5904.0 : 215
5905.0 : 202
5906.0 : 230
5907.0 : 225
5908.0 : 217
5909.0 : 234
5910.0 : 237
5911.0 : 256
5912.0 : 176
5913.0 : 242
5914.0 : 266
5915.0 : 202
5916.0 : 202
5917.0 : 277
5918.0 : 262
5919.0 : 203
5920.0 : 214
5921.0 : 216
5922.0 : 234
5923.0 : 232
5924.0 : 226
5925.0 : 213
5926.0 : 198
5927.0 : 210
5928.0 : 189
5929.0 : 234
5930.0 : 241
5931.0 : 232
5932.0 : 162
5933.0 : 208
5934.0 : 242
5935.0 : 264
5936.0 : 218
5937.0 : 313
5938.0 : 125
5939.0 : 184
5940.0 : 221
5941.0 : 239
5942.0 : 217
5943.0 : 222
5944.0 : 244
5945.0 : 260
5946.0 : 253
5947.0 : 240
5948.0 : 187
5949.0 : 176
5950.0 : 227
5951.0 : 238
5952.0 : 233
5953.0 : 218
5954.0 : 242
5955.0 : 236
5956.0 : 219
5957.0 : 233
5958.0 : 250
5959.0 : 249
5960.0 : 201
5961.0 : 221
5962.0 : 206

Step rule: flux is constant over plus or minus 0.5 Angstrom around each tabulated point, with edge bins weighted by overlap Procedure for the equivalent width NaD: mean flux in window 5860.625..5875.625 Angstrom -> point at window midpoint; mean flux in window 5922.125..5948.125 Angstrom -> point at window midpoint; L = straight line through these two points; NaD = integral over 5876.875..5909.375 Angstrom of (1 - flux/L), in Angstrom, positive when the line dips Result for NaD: 2.79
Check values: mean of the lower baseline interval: 240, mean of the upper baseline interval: 223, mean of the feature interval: 214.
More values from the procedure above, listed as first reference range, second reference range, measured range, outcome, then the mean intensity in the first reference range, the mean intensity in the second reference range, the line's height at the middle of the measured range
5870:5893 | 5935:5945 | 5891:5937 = 1.7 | 226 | 224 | 225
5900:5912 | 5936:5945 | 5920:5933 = 0.4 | 221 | 223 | 222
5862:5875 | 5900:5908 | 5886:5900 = 1.2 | 242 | 216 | 224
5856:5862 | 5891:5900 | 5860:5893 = -2.6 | 236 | 189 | 213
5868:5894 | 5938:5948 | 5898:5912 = 0.2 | 223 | 224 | 223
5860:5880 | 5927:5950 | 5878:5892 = 0.9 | 240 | 221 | 236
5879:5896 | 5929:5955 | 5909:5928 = -0.7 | 209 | 225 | 218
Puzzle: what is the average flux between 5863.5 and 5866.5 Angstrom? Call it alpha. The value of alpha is 242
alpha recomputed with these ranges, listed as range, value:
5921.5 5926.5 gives 221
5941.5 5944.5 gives 228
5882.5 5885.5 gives 222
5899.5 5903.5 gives 214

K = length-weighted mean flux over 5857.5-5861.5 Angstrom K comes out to 230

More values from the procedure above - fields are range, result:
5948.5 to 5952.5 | 218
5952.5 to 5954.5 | 230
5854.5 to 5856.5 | 234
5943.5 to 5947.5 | 249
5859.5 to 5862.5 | 224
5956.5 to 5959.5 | 244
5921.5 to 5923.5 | 233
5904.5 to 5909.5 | 222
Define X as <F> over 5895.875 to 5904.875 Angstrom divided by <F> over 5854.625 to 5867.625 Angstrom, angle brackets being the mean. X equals 0.8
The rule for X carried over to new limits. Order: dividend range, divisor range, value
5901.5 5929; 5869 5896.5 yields 1.02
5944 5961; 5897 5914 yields 1.04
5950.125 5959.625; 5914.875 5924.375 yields 1.03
